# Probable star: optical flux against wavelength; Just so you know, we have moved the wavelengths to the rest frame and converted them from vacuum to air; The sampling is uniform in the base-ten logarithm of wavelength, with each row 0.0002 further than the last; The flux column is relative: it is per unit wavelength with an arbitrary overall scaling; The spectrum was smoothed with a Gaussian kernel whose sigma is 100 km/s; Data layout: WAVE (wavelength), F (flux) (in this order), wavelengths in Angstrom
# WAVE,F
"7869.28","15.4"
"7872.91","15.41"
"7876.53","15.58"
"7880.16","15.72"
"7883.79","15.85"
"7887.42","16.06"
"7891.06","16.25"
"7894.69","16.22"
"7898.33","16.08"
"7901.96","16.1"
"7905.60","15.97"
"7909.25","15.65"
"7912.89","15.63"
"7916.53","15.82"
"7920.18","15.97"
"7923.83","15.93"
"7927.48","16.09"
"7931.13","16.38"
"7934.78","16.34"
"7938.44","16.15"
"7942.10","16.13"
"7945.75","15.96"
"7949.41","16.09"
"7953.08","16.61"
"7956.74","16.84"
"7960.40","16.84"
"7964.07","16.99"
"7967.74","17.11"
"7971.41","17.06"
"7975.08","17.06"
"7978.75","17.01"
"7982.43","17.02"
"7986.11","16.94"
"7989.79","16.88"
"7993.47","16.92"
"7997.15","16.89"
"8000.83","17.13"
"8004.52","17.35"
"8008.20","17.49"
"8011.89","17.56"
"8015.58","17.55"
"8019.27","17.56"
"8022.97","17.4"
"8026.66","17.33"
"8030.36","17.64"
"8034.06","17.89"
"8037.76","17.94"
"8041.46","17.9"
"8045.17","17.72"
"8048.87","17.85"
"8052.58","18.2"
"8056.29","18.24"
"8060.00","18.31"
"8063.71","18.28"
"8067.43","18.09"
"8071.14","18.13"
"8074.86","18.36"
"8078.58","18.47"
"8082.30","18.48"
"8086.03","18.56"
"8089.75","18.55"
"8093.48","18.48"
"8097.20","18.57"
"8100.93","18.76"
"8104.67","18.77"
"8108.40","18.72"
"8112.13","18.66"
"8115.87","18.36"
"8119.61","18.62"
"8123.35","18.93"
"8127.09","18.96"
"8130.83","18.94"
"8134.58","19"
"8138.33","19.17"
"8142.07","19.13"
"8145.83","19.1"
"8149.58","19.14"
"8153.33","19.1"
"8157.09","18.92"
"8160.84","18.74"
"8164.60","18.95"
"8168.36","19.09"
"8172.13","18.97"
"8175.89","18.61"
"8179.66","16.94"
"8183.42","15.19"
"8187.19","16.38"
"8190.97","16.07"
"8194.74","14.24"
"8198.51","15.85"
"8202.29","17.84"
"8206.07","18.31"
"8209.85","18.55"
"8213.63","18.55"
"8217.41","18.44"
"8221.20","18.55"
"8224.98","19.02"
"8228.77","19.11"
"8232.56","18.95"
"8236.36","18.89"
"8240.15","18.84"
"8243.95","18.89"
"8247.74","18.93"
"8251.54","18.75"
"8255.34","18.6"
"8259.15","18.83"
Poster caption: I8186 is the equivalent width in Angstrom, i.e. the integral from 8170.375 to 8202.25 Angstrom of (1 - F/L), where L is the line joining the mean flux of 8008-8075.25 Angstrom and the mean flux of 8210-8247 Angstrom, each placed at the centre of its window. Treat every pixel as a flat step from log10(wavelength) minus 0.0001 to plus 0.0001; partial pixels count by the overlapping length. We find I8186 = 3.41 Angstrom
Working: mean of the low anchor 17.9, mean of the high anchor 18.8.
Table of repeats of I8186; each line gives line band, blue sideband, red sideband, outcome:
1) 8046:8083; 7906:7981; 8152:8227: -2.5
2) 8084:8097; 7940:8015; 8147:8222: -0.8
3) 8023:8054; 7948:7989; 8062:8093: 0.1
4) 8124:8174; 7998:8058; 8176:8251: -3.5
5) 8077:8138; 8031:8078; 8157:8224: -2.6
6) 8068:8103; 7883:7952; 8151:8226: -2.7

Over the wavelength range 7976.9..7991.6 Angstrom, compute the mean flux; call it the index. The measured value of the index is 17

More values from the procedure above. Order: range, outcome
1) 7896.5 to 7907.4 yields 16.1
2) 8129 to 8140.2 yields 19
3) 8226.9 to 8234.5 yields 19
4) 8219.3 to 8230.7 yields 18.9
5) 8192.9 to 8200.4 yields 15.1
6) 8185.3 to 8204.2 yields 16.1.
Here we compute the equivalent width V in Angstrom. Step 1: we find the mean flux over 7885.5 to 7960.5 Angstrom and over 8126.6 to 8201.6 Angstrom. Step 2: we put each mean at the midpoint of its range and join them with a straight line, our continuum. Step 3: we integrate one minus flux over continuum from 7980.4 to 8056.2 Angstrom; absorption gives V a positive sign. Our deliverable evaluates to -2.7 Angstrom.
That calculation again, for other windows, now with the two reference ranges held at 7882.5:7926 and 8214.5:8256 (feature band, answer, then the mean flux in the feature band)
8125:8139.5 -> -0.87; 19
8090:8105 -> -0.84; 18.6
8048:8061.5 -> -0.71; 18.2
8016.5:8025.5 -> -0.27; 17.5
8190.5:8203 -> 1.80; 15.8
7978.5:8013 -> -0.75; 17.1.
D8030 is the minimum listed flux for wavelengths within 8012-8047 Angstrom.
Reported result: 17.33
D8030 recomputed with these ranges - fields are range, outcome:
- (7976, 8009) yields 16.88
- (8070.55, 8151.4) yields 18.13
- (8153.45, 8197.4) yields 14.24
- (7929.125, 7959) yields 15.96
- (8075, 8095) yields 18.47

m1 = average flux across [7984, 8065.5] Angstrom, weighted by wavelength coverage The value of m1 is 17.6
